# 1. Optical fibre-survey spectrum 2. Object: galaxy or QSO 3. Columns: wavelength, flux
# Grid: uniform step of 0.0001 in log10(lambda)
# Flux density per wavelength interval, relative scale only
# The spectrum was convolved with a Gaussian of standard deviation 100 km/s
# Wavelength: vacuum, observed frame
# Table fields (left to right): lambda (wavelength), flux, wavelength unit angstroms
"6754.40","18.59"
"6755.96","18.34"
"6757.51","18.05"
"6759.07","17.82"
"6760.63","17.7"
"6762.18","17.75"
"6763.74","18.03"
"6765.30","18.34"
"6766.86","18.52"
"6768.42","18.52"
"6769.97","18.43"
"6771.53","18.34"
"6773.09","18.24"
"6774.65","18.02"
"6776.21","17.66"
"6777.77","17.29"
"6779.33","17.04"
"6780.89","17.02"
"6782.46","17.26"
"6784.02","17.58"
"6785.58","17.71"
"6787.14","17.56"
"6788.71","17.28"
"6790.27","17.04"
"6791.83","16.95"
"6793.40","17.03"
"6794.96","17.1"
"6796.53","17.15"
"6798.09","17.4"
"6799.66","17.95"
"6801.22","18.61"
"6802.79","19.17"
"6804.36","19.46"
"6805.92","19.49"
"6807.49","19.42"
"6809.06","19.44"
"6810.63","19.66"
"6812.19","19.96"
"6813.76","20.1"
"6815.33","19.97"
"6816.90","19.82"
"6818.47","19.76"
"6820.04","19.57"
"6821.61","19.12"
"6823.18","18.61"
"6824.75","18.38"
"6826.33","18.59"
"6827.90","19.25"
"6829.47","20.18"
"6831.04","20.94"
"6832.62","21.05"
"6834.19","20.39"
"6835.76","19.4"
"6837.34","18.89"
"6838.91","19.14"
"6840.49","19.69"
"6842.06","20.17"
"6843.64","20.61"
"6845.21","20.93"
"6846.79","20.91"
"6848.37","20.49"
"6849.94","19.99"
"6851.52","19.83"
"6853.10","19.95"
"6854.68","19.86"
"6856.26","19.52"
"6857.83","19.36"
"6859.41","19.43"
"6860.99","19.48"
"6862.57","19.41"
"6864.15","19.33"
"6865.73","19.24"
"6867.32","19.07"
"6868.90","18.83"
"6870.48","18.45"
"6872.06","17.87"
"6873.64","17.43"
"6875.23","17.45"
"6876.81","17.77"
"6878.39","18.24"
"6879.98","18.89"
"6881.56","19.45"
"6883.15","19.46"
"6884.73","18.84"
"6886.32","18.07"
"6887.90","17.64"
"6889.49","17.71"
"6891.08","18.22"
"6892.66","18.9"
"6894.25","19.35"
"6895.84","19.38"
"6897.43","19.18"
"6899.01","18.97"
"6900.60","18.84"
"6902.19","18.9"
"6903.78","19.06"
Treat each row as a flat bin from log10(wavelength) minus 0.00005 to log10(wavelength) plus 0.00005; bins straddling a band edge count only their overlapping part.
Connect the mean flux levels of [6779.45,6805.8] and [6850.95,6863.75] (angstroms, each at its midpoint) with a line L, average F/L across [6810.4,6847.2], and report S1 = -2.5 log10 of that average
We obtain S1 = -0.059 mag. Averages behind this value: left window 17.7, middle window 19.8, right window 19.6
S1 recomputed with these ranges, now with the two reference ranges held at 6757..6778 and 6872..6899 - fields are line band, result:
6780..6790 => 0.05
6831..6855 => -0.10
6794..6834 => -0.06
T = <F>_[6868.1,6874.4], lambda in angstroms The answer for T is 18.2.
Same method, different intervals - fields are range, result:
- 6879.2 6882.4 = 19.2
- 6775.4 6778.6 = 17.5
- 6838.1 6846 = 20.1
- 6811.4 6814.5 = 20.1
